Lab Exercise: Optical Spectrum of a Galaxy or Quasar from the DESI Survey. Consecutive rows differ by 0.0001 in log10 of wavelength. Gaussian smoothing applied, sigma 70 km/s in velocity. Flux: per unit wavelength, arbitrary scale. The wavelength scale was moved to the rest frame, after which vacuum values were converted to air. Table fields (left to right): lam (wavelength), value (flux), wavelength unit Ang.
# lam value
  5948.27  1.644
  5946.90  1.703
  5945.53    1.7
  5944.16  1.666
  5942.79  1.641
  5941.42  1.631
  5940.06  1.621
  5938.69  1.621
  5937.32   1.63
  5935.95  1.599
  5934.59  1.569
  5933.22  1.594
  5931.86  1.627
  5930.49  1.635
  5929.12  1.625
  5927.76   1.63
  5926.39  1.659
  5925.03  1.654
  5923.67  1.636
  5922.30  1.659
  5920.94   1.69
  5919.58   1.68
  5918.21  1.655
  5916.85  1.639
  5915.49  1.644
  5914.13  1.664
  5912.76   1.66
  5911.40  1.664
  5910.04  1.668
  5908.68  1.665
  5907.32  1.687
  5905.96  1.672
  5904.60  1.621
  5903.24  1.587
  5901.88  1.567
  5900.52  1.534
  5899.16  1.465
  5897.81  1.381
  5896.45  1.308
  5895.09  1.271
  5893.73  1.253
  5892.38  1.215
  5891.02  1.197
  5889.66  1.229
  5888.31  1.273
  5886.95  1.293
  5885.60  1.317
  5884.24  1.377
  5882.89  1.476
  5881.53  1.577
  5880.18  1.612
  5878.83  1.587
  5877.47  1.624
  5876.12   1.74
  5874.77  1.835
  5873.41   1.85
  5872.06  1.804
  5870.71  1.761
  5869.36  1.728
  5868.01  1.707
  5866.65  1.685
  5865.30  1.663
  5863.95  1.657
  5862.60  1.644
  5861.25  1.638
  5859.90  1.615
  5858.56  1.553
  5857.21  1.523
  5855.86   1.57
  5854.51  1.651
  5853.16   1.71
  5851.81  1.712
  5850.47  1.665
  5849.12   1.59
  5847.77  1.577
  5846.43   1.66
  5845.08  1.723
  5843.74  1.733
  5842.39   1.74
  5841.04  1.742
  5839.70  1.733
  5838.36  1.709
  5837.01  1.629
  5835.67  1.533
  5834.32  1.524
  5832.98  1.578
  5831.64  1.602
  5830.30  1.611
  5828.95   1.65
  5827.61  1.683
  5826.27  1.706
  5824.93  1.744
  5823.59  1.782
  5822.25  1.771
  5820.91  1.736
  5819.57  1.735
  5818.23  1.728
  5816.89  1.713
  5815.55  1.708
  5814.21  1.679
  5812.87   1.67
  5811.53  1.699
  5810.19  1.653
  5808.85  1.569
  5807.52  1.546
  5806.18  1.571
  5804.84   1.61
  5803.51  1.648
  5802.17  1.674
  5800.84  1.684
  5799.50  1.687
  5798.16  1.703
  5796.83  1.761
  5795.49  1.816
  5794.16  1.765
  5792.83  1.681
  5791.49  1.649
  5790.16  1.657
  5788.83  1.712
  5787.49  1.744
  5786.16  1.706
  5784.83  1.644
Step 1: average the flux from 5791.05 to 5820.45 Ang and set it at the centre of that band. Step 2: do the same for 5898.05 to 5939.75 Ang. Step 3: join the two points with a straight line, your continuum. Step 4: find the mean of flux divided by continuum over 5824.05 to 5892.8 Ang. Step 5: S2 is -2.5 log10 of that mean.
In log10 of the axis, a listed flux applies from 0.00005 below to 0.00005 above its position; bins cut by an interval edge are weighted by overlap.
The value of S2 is 0.03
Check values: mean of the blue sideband 1.68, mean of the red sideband 1.63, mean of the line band 1.61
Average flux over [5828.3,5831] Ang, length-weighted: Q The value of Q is 1.63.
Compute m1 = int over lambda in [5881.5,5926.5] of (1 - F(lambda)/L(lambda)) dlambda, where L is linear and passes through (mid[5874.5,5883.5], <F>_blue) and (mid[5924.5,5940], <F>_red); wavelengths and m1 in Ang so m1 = 3.1 Ang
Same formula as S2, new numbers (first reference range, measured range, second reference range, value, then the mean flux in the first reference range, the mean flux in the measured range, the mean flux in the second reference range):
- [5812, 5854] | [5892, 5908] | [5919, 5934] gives 0.13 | 1.68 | 1.47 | 1.64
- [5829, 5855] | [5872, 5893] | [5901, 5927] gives 0.11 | 1.65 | 1.49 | 1.65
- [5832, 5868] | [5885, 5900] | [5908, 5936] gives 0.26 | 1.65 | 1.29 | 1.64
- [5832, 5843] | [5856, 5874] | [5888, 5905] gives -0.11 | 1.65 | 1.68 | 1.38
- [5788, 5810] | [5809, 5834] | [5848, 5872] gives -0.01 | 1.67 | 1.69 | 1.65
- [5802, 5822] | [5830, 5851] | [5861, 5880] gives 0.02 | 1.66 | 1.65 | 1.71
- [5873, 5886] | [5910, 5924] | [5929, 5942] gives -0.03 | 1.6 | 1.66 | 1.61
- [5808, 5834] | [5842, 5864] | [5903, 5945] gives 0.02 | 1.68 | 1.64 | 1.64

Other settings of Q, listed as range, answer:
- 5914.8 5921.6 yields 1.66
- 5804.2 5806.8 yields 1.59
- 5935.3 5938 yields 1.61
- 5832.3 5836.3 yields 1.55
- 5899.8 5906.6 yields 1.59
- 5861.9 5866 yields 1.66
